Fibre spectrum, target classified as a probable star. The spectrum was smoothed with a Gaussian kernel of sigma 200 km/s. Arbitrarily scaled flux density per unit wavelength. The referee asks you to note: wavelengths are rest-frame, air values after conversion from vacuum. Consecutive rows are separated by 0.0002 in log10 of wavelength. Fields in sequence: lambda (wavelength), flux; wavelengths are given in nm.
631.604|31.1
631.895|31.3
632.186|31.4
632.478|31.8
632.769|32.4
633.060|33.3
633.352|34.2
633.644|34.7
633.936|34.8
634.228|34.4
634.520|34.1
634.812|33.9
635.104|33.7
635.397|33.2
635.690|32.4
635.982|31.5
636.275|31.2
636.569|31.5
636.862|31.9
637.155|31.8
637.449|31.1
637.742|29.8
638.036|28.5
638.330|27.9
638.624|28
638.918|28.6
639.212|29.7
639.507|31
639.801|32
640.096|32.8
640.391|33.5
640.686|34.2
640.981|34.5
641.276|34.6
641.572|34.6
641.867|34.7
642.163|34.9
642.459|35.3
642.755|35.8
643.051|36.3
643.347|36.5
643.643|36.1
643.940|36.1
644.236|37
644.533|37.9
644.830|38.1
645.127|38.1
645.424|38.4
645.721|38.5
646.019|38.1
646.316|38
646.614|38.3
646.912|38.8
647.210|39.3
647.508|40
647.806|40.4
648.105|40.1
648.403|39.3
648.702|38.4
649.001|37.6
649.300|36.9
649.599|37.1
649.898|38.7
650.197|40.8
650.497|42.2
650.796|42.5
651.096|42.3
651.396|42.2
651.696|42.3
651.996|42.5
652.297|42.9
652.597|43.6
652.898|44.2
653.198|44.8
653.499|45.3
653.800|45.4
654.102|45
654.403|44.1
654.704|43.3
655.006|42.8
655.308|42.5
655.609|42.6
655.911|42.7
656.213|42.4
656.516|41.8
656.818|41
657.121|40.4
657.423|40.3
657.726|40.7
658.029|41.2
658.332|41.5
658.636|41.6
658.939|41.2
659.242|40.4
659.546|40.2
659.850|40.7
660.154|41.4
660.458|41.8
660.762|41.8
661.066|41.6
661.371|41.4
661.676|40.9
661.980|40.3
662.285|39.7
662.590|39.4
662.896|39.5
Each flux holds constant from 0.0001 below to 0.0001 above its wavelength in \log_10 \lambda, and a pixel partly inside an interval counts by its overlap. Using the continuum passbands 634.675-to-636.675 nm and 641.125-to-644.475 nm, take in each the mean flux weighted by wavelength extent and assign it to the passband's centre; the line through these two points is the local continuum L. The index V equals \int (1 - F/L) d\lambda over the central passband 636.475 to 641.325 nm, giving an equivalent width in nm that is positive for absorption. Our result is 0.39 nm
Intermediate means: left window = 32.5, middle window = 31.2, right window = 35.7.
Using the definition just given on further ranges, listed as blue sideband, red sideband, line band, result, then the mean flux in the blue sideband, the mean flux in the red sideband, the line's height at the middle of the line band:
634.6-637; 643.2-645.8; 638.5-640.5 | 0.219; 32.5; 37.4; 34.6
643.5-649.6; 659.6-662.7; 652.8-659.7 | -0.414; 38.2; 40.9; 40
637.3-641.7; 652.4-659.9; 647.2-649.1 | -0.115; 31.4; 42.4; 37.1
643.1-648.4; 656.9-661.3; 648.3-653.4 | -0.236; 38.2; 41.1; 39.3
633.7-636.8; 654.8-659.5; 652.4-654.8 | -0.257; 33.1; 41.5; 40.2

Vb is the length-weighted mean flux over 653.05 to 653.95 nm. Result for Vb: 45.2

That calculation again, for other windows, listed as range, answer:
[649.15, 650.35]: 38.4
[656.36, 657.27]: 41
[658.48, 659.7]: 40.8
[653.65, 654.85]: 44.4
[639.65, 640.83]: 33.1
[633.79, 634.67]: 34.4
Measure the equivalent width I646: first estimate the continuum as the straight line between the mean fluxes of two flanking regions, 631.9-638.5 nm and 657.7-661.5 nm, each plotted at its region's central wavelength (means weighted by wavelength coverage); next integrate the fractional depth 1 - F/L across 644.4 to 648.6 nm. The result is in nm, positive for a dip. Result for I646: -0.28 nm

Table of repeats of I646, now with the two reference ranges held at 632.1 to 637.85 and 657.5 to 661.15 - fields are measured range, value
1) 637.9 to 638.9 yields 0.17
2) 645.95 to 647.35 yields -0.07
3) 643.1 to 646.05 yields -0.11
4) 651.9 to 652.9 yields -0.12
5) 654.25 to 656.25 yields -0.16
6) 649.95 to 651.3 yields -0.13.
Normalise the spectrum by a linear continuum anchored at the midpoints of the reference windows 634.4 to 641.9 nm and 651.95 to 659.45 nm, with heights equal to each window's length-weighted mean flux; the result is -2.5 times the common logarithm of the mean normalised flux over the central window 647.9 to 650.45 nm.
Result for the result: -0.01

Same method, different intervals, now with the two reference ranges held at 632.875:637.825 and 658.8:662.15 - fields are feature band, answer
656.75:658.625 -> -0.020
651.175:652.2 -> -0.112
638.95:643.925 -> 0.024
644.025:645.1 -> -0.053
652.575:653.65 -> -0.155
